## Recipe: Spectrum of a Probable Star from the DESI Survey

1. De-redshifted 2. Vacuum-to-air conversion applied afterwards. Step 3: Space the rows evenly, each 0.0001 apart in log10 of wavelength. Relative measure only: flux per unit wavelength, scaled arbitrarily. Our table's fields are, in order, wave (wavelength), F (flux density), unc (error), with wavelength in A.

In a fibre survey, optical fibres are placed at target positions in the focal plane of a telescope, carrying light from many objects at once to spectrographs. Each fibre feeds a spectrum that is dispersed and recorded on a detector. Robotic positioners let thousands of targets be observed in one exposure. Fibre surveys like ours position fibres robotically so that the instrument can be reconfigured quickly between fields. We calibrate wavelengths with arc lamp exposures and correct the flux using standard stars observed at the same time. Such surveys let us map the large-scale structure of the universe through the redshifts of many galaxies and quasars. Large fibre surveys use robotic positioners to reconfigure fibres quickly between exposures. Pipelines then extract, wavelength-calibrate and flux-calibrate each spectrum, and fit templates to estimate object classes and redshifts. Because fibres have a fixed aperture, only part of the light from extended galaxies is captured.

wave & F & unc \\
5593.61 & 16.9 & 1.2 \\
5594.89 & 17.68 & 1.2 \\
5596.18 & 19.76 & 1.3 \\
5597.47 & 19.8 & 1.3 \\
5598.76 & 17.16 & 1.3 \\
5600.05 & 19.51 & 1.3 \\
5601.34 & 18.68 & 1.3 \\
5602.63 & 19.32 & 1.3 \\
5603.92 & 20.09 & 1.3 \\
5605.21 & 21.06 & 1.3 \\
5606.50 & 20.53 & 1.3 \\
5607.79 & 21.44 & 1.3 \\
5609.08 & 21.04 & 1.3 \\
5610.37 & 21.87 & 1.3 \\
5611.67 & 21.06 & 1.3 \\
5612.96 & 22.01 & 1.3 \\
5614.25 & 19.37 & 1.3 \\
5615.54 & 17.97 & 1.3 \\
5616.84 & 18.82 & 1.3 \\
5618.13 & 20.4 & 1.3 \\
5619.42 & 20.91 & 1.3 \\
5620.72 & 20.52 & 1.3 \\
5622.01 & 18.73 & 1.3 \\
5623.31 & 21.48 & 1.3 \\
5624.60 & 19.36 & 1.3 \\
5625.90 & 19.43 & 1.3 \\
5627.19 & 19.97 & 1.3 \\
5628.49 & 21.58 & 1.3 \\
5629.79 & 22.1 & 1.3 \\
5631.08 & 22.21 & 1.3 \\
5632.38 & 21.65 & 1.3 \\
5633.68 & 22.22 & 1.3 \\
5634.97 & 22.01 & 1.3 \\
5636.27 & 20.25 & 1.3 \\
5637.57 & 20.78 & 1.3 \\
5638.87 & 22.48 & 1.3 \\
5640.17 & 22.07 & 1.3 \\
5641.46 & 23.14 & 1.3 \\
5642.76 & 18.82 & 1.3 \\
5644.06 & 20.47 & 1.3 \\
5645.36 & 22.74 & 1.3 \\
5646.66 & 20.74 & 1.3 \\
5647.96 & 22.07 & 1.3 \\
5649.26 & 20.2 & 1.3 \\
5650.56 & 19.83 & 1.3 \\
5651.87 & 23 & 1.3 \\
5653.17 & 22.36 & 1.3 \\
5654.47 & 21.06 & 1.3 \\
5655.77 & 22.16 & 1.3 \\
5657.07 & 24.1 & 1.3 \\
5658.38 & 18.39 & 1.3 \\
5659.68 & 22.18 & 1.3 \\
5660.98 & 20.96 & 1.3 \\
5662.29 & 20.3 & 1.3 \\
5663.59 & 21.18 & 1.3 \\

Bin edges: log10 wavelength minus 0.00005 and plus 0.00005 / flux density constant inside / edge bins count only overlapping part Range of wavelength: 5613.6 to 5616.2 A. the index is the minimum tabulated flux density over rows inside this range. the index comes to 17.97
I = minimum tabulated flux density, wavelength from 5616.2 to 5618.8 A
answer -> 18.82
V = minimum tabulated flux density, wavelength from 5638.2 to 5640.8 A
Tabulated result 22.07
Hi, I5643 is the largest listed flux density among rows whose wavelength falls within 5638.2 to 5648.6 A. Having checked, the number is 23.14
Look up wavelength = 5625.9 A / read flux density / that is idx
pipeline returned 19.43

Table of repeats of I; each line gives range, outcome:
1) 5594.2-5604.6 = 17.16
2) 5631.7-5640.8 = 20.25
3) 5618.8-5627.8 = 18.73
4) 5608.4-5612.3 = 21.04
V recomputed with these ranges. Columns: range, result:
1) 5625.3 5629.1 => 19.43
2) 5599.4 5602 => 18.68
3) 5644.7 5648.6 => 20.74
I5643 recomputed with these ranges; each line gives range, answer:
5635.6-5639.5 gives 22.48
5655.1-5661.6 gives 24.1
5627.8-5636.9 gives 22.22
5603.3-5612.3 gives 21.87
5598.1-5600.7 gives 19.51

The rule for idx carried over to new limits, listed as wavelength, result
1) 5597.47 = 19.8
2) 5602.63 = 19.32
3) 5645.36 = 22.74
